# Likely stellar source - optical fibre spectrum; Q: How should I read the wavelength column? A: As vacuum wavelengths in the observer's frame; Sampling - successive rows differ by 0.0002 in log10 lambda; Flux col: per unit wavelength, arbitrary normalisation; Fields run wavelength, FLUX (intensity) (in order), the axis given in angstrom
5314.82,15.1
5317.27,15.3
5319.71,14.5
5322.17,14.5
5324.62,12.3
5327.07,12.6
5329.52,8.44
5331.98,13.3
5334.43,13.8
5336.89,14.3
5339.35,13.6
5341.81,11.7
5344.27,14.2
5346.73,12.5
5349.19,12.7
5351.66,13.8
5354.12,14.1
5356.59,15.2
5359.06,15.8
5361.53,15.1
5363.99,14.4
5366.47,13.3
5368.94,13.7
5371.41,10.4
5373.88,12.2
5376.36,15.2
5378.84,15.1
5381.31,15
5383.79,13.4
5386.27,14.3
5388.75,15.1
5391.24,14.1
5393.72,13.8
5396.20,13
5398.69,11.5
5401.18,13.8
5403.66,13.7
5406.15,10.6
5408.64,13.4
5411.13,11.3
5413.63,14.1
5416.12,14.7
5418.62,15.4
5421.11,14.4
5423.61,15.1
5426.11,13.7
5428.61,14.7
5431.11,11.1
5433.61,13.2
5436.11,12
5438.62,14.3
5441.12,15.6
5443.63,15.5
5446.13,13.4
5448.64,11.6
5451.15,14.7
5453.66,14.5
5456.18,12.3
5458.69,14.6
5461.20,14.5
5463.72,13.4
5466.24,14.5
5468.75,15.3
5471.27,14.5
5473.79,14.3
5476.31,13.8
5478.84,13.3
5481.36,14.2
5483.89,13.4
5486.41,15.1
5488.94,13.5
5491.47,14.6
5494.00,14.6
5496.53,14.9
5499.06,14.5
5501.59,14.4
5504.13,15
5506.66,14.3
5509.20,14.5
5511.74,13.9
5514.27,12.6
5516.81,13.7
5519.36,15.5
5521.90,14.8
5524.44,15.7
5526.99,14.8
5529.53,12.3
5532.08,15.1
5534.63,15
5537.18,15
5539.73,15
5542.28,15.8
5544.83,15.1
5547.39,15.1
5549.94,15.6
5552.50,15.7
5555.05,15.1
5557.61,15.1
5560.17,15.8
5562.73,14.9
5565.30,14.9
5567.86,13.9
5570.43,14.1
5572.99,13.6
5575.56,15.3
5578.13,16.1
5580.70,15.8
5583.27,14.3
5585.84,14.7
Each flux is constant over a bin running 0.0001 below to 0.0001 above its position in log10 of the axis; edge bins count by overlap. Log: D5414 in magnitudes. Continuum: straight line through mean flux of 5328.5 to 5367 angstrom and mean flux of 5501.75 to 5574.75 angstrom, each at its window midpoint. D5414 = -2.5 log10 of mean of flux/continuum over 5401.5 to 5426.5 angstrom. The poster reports 0.024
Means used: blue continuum 13.5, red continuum 14.7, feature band 13.6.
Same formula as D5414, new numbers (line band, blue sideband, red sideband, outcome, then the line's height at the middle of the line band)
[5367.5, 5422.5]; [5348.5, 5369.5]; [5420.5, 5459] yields 0.04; 14.1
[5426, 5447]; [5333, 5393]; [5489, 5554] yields 0.04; 14.2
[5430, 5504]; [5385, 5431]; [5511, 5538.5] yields 0.00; 14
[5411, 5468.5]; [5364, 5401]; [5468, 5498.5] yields 0.00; 14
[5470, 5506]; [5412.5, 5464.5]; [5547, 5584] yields 0.01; 14.4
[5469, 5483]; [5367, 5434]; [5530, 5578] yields 0.01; 14.3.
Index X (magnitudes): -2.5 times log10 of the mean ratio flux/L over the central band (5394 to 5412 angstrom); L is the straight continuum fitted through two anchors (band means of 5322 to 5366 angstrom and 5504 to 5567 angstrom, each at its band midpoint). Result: 0.11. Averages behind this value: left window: 13.4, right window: 14.8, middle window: 12.6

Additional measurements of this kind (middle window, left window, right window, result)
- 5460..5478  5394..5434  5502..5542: -0.03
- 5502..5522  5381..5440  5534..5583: 0.03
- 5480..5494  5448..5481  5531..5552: 0.01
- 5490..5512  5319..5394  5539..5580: 0.01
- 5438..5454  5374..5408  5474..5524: -0.02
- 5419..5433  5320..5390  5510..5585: 0.01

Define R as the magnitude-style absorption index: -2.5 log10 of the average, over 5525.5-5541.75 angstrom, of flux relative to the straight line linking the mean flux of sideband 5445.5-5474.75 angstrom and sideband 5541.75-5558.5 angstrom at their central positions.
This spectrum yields 0.04 mag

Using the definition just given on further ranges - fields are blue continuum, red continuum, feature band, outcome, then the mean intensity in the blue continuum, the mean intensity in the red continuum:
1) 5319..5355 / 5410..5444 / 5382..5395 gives -0.050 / 13.1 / 13.9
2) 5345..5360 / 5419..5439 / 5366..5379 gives 0.057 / 14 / 13.6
